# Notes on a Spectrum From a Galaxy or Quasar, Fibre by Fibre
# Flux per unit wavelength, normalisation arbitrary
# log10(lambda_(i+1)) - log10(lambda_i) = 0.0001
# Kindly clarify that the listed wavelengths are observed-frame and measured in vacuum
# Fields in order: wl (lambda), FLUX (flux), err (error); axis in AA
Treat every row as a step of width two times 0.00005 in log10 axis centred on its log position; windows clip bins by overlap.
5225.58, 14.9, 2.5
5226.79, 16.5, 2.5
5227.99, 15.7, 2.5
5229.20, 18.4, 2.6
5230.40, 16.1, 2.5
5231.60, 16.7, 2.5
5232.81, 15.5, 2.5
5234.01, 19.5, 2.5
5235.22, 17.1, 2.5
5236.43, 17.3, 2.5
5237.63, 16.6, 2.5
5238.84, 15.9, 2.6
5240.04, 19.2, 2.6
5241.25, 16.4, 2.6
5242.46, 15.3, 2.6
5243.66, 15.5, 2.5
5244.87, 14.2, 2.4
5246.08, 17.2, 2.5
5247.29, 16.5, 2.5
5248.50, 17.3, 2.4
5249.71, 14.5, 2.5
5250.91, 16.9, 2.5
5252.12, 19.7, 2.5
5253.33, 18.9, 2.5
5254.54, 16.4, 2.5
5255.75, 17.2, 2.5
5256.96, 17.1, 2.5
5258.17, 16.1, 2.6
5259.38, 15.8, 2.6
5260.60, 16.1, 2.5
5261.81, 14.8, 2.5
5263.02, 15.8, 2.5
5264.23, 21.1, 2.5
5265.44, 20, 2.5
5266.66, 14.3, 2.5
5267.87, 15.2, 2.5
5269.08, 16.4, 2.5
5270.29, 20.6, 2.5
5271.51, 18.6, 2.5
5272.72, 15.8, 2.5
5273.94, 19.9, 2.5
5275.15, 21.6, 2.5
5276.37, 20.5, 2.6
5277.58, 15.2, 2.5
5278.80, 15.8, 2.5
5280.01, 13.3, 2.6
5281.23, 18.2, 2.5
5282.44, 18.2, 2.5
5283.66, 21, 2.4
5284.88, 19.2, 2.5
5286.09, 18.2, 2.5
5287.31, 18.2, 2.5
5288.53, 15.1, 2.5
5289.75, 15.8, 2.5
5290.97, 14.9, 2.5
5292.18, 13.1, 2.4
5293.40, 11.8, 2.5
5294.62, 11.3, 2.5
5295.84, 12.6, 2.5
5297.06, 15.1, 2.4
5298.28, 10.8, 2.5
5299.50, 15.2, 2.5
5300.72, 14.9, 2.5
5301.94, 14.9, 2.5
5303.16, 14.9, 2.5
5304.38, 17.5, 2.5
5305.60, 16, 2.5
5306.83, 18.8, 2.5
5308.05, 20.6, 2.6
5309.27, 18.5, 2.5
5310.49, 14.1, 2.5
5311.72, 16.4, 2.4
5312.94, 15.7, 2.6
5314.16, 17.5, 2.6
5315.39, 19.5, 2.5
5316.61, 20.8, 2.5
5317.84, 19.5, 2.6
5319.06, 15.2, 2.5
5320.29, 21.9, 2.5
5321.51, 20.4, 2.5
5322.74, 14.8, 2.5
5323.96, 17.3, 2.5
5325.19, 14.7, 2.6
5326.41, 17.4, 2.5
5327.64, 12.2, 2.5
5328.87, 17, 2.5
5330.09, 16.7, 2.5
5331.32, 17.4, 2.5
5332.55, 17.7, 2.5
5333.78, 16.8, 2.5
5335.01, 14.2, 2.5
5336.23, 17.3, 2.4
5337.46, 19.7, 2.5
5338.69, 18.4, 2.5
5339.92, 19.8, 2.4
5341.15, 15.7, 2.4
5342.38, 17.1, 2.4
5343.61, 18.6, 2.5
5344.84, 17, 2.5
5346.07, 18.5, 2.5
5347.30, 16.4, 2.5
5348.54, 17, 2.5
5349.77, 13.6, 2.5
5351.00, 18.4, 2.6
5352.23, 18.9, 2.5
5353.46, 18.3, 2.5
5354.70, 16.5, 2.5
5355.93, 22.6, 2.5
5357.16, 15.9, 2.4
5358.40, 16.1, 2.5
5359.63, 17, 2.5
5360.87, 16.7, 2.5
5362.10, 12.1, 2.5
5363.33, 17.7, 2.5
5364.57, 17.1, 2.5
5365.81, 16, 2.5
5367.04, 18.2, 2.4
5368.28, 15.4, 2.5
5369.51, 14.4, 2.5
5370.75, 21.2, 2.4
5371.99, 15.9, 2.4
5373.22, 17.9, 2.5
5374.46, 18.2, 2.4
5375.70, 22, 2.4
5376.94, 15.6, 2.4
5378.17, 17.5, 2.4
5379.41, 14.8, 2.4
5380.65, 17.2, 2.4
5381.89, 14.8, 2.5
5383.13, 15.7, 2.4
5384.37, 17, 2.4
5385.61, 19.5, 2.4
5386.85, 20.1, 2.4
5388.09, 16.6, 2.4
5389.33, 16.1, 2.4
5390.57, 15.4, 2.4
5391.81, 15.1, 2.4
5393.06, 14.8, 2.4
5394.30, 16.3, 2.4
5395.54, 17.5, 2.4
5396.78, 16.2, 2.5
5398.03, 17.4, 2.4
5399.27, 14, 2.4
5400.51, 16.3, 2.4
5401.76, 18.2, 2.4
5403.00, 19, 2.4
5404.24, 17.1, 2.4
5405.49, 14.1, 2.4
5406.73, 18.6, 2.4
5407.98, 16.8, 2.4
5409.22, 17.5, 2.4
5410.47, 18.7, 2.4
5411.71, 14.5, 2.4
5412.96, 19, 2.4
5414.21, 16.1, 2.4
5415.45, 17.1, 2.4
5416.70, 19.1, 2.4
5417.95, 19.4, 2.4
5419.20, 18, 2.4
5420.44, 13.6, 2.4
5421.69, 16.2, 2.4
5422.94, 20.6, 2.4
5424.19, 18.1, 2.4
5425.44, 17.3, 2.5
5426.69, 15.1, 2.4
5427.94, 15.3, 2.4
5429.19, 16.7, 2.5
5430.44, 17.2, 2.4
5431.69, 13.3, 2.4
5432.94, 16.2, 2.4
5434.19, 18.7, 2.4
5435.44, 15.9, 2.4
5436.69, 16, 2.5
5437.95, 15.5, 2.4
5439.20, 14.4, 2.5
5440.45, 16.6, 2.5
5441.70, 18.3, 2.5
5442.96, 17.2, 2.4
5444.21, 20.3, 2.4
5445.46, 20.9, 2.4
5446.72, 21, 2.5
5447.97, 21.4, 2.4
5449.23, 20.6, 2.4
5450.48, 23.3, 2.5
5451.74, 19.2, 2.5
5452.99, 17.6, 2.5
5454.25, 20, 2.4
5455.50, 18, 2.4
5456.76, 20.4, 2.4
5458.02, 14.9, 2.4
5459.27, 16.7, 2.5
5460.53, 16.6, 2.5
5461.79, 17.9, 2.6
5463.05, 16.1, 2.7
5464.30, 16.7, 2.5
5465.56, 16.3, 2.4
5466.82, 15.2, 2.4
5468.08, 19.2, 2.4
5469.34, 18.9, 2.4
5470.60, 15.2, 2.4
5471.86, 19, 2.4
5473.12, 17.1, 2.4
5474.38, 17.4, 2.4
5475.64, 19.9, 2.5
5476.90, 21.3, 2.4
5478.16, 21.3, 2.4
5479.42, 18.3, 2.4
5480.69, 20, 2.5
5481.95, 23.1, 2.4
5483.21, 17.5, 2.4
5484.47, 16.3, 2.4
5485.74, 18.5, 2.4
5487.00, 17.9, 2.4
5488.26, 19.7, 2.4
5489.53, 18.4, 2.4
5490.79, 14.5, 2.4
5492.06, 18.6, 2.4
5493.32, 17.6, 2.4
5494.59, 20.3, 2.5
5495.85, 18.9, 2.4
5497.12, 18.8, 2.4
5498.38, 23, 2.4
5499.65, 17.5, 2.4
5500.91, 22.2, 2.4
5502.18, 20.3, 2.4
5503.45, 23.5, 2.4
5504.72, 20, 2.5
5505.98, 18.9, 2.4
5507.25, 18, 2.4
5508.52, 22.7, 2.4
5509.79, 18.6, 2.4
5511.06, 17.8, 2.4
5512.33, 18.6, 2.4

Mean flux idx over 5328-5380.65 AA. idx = 17.2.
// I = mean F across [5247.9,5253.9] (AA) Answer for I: 17.5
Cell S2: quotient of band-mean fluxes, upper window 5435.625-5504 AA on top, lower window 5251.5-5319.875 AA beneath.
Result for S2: 1.1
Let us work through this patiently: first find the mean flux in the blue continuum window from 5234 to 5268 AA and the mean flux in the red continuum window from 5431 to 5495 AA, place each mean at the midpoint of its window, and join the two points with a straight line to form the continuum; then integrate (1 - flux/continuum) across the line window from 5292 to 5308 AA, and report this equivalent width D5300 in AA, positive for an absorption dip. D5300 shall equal 2.3 AA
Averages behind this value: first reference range 16.8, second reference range 18.1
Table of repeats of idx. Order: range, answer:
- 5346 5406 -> 16.9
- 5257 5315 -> 16.5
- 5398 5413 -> 16.9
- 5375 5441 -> 16.8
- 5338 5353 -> 17.5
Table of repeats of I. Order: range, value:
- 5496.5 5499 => 20.9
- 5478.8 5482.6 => 20.4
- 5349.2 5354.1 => 17.3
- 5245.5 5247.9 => 16.8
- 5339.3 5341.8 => 17.7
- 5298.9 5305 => 15.5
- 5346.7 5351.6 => 16.3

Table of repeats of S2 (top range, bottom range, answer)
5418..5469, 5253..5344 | 1.04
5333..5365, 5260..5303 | 1.05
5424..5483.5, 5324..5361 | 1.05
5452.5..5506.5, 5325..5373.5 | 1.09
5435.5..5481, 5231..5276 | 1.07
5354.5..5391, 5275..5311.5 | 1.06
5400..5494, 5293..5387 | 1.06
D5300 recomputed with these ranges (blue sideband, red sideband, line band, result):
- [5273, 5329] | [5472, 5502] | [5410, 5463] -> 2.1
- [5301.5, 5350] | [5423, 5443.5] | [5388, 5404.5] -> 0.3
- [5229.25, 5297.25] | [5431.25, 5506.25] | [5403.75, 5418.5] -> 0.6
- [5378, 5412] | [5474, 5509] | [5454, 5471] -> 1.2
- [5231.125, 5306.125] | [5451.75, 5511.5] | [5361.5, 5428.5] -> 3.3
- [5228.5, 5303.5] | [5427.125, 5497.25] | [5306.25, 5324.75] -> -1.2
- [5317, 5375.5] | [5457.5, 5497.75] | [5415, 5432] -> 0.7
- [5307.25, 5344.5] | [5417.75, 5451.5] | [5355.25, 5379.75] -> 0.5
